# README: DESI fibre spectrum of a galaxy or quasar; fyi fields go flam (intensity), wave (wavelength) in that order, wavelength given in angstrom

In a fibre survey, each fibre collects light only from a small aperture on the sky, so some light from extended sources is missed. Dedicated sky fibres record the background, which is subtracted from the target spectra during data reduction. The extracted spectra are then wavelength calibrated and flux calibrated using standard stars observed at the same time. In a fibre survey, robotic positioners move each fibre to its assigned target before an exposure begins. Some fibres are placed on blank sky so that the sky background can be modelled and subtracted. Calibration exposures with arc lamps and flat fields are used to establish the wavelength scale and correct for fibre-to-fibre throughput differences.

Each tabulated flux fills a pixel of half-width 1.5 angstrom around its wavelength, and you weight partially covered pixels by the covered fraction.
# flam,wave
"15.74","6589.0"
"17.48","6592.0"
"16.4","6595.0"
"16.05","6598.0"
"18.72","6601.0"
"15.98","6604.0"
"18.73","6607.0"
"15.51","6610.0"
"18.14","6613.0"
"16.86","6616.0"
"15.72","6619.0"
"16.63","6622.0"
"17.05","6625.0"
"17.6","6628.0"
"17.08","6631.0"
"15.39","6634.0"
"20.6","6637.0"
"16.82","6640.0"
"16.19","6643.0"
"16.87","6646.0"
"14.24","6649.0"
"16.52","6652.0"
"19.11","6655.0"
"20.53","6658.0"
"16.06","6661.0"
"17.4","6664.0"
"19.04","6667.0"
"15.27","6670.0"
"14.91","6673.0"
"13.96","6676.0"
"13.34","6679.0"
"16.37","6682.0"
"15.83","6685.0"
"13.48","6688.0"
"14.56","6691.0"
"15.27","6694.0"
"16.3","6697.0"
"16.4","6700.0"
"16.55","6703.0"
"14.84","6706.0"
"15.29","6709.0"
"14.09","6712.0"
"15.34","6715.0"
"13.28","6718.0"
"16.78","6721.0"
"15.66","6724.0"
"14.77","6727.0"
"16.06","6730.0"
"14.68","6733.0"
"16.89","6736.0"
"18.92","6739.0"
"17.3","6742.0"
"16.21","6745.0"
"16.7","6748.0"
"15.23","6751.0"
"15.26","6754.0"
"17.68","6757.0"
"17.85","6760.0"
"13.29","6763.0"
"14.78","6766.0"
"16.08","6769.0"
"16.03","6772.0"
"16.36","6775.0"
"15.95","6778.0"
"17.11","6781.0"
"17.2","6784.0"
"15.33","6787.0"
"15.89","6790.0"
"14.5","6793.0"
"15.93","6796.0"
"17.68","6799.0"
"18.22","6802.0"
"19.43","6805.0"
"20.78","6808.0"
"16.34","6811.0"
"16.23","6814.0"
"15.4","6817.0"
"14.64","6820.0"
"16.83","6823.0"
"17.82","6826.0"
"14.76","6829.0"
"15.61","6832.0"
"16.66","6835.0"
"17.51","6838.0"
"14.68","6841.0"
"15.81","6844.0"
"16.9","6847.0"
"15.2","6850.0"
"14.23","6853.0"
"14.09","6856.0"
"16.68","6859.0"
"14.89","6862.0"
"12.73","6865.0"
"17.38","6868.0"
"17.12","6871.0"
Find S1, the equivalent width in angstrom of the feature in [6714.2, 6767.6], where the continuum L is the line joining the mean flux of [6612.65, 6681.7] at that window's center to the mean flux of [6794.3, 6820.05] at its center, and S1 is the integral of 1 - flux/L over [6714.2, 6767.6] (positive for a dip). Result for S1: 3.5 angstrom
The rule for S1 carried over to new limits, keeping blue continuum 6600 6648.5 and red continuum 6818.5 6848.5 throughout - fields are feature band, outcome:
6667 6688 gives 2.09 angstrom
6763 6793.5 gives 0.98 angstrom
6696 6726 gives 2.22 angstrom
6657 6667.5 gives -0.75 angstrom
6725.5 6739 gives 0.49 angstrom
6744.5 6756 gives 0.41 angstrom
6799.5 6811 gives -1.89 angstrom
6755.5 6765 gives 0.14 angstrom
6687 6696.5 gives 1.17 angstrom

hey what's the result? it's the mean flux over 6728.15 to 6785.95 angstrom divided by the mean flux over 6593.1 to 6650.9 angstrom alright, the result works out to 0.96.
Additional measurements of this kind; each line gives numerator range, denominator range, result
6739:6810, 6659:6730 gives 1.07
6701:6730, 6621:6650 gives 0.90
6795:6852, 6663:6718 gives 1.08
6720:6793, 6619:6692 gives 0.98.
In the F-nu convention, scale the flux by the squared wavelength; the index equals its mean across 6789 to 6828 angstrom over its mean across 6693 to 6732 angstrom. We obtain 1.13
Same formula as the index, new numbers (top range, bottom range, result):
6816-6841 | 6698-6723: 1.09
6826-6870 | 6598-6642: 0.97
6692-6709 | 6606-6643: 0.94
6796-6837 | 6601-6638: 1.05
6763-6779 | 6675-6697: 1.08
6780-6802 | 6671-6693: 1.15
